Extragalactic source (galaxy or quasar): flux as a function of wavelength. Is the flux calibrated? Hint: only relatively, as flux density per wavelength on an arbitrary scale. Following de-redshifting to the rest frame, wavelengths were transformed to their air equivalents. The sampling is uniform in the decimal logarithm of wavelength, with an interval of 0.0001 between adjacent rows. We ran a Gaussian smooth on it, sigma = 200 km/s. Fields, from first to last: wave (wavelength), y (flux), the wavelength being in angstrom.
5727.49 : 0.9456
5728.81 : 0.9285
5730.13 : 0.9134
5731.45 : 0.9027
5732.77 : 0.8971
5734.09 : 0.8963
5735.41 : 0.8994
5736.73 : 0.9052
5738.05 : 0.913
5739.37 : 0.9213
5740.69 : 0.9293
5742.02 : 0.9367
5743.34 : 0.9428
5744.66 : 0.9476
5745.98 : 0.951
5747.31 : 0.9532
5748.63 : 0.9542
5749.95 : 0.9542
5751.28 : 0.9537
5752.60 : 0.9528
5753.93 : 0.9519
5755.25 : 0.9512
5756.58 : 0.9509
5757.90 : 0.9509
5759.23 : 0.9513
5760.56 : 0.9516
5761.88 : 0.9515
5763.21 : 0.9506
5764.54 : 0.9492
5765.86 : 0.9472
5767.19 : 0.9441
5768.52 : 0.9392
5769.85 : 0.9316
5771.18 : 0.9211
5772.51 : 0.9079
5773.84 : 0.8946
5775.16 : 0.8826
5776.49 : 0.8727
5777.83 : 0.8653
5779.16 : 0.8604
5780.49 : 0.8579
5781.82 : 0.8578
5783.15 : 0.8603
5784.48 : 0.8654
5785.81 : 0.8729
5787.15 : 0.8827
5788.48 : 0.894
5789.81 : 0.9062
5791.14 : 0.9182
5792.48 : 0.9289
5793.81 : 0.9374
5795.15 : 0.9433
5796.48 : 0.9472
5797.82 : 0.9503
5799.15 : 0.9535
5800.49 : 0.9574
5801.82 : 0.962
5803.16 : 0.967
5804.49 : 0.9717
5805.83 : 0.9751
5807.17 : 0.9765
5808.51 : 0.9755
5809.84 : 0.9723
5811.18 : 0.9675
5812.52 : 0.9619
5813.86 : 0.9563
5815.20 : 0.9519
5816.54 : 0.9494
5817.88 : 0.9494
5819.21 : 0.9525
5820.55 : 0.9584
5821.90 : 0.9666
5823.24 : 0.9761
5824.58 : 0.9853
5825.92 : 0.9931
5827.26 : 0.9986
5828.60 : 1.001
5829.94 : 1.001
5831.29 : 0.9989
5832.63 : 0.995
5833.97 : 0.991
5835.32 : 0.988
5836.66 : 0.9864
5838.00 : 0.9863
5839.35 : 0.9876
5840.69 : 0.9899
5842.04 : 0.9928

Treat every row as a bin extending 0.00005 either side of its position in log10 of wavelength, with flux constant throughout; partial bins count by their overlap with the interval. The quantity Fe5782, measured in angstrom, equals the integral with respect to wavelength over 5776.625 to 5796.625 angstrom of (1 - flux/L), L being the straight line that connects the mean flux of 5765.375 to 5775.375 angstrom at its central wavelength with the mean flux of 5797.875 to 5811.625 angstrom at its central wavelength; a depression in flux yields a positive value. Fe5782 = 1.11 angstrom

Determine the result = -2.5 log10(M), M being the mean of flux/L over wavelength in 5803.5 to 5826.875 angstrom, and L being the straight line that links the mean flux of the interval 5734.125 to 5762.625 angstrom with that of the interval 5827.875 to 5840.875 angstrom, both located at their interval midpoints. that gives 0.02 mag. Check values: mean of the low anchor 0.941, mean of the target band 0.967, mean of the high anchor 0.993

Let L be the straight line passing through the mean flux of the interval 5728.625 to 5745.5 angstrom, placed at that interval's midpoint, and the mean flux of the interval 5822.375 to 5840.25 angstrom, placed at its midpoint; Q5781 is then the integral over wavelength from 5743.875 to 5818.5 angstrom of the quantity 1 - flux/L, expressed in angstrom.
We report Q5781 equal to 1.5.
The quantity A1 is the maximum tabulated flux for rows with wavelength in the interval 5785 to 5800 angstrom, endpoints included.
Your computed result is 0.9535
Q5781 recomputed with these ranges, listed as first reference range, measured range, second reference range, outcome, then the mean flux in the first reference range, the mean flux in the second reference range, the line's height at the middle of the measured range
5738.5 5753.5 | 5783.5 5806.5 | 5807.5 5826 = 0.68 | 0.945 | 0.965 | 0.959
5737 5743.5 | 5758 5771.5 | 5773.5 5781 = -0.83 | 0.926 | 0.872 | 0.89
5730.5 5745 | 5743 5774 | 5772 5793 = -1.51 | 0.917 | 0.883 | 0.901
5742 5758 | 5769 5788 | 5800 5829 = 1.53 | 0.951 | 0.969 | 0.959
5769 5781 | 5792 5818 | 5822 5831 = -0.26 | 0.889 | 0.991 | 0.949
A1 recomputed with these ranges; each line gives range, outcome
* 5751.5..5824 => 0.9765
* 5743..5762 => 0.9542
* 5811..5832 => 1.001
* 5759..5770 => 0.9516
